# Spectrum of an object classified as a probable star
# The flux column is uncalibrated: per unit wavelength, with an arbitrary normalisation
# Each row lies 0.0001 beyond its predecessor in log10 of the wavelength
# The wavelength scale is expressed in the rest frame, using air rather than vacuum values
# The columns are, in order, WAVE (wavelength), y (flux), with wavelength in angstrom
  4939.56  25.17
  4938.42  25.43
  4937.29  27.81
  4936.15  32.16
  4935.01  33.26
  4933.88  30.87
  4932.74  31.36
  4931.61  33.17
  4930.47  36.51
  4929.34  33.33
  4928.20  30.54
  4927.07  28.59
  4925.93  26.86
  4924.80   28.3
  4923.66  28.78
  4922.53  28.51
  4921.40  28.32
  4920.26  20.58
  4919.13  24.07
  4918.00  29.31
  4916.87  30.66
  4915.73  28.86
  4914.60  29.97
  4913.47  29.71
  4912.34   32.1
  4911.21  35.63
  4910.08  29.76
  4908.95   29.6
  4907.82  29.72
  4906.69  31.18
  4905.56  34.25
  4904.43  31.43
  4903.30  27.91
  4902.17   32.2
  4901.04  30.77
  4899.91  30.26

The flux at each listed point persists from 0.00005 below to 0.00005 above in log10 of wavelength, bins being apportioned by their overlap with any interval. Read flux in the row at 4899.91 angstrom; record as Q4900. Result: 30.26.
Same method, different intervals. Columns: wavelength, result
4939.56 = 25.17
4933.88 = 30.87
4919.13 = 24.07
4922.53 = 28.51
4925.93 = 26.86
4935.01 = 33.26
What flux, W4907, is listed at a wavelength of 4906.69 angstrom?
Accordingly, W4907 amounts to 31.18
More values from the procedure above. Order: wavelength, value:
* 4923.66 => 28.78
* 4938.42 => 25.43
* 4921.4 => 28.32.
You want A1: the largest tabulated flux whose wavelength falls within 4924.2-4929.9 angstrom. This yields 33.33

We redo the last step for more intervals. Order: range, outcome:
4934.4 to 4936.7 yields 33.26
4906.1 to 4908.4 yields 31.18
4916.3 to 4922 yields 30.66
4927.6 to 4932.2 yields 36.51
